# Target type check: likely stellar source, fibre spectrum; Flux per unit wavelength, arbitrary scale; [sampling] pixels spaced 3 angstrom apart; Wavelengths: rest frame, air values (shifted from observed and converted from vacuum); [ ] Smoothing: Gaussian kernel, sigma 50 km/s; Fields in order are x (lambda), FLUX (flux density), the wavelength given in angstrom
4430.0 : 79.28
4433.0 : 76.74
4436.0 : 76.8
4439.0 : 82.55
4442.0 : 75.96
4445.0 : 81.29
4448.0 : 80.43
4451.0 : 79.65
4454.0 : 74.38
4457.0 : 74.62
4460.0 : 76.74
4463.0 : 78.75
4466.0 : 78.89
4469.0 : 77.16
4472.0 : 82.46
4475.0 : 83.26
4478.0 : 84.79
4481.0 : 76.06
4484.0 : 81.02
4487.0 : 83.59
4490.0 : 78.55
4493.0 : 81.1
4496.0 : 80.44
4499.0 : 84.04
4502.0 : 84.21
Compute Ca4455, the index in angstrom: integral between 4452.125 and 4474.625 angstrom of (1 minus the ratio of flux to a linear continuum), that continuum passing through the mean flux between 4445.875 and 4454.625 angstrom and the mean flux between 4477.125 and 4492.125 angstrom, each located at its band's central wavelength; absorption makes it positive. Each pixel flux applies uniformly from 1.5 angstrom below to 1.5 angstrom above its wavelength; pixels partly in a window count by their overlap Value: 0.45 angstrom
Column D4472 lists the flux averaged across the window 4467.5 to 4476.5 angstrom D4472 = 81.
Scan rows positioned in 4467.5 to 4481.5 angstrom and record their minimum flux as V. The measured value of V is 76.06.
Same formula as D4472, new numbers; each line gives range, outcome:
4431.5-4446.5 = 78.7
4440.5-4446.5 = 78.6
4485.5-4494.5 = 81.1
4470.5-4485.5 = 81.5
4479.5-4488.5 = 80.2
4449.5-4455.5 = 77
